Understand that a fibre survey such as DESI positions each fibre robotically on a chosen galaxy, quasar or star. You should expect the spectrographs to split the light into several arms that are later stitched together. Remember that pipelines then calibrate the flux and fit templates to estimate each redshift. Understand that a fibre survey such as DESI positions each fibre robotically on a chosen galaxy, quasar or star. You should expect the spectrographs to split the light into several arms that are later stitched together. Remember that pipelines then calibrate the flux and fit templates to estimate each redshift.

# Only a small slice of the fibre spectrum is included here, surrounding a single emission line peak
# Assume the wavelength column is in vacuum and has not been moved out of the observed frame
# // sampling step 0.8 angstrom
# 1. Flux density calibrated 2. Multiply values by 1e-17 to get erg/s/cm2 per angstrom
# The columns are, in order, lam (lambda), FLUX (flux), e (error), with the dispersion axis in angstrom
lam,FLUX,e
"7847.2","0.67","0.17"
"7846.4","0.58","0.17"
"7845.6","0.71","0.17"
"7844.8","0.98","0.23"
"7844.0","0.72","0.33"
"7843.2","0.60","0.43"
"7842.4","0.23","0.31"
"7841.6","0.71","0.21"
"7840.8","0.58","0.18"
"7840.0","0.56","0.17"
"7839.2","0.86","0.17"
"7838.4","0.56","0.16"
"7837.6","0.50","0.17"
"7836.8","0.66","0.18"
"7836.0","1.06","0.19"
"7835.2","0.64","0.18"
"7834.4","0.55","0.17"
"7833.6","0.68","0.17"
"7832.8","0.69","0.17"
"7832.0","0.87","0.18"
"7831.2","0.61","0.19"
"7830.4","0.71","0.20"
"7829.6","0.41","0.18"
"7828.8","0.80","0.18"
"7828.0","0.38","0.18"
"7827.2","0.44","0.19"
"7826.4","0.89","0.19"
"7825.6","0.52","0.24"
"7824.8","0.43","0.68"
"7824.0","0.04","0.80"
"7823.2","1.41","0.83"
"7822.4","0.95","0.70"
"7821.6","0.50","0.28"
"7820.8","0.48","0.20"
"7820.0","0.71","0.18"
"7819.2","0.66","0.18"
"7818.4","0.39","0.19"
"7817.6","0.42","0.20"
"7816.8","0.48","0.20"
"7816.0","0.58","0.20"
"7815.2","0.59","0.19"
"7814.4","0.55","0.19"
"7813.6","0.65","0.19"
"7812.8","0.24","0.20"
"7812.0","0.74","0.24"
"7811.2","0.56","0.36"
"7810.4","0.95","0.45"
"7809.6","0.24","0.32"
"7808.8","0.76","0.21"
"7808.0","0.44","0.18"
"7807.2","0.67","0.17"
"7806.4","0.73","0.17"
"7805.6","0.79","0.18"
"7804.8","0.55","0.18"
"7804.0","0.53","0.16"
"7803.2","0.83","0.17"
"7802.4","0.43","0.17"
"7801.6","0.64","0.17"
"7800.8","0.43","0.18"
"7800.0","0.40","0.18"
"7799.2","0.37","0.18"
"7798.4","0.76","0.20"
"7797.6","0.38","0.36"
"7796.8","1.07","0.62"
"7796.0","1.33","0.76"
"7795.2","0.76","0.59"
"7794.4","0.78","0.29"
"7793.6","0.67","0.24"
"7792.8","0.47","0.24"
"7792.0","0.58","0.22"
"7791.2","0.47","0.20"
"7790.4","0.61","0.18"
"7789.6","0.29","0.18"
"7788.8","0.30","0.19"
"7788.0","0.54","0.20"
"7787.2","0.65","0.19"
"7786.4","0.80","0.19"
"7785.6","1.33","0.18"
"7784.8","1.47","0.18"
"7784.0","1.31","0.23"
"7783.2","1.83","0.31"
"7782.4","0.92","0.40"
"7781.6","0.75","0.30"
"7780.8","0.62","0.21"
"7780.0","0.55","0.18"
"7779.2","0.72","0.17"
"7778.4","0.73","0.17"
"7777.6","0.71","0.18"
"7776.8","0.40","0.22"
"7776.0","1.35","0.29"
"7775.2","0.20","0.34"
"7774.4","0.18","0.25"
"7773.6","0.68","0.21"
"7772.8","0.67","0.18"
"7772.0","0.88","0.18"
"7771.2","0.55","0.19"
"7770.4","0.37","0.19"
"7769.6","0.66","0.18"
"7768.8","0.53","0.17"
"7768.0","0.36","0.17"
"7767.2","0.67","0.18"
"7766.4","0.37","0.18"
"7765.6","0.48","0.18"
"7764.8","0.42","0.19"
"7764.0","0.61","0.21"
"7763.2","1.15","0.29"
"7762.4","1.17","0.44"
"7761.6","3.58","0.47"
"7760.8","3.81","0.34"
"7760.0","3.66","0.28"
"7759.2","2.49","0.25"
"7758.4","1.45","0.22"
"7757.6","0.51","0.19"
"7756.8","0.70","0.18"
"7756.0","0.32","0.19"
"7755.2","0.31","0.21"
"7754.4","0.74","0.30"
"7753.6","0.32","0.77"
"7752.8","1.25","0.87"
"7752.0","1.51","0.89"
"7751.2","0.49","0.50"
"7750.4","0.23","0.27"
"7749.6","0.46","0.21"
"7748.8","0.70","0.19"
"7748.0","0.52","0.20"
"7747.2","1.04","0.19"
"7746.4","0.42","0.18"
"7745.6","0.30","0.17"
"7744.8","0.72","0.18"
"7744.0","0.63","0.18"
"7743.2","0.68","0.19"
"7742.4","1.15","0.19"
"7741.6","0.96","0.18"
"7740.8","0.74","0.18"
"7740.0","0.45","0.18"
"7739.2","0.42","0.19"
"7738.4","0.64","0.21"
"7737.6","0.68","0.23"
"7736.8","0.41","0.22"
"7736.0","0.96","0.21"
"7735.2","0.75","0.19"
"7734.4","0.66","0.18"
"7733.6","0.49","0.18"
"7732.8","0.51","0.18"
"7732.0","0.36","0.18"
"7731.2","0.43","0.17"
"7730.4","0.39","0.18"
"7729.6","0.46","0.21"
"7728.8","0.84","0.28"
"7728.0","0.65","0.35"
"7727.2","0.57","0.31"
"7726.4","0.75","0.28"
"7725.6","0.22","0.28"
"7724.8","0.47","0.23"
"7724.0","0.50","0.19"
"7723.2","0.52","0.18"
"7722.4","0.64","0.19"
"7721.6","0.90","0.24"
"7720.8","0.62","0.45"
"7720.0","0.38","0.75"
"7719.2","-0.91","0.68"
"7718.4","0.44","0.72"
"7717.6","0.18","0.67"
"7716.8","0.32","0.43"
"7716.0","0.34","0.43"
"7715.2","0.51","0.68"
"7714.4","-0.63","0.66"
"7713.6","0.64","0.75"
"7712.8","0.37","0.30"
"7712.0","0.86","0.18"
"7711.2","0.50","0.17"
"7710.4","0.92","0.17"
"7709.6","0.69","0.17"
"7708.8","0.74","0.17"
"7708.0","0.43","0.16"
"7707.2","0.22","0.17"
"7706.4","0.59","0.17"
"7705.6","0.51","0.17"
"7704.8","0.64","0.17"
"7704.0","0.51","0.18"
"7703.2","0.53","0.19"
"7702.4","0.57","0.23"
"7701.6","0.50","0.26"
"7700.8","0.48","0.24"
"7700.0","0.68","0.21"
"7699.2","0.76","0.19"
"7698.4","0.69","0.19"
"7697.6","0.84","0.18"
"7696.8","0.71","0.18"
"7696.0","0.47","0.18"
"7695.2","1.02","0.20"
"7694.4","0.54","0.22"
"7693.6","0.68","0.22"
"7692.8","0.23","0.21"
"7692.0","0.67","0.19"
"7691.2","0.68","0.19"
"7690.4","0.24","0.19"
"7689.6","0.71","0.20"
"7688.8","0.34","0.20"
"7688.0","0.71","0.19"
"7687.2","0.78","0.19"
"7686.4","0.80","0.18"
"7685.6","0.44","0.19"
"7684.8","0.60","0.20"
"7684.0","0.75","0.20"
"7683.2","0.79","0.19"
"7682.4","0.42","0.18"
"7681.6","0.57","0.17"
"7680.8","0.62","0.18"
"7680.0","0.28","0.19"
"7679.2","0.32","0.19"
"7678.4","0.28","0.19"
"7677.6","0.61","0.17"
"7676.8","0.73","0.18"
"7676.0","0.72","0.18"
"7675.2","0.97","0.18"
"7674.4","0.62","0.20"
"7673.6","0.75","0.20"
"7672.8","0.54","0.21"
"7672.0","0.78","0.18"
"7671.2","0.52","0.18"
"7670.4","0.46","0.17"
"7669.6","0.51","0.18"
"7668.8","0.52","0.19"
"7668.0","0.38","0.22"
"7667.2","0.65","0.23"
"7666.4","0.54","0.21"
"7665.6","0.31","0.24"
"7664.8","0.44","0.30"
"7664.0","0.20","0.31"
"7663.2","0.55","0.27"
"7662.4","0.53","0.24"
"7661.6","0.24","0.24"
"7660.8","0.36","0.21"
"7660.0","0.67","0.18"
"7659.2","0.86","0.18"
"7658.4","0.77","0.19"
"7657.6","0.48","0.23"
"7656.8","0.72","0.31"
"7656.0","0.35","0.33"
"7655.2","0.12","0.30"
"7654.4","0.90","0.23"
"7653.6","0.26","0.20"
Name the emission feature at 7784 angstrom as [N II]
